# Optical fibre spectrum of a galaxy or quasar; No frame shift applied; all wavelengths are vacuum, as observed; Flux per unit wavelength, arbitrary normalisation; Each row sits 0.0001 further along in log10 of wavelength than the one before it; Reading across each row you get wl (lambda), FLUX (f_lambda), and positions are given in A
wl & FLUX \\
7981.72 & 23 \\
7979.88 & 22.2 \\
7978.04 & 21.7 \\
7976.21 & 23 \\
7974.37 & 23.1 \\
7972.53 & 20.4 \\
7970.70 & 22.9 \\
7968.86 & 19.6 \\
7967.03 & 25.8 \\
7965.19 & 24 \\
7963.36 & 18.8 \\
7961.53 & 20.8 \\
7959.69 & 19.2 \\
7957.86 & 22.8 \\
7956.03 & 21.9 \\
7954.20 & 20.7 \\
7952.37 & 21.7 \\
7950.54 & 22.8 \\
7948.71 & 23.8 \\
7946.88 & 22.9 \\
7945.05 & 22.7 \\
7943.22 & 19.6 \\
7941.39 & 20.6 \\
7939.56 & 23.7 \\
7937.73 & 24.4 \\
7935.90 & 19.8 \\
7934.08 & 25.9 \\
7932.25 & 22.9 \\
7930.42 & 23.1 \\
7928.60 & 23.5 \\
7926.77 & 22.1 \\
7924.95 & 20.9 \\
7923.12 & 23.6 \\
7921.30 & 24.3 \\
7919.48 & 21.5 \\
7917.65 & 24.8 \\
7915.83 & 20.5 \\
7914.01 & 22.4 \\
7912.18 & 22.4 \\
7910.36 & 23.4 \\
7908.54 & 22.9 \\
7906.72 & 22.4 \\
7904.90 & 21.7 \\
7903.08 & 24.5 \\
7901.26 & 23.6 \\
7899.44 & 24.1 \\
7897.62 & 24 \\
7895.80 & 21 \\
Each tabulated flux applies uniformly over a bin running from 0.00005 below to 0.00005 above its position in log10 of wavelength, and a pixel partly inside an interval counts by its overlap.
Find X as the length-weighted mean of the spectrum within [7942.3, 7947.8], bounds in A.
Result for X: 21.7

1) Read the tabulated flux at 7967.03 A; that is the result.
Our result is 25.8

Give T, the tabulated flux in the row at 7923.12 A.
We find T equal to 23.6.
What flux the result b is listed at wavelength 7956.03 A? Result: 21.9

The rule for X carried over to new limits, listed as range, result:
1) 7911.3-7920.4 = 22.3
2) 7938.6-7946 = 21.7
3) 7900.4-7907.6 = 23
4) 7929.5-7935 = 24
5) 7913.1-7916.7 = 21.5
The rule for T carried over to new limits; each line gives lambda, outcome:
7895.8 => 21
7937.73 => 24.4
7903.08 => 24.5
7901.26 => 23.6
